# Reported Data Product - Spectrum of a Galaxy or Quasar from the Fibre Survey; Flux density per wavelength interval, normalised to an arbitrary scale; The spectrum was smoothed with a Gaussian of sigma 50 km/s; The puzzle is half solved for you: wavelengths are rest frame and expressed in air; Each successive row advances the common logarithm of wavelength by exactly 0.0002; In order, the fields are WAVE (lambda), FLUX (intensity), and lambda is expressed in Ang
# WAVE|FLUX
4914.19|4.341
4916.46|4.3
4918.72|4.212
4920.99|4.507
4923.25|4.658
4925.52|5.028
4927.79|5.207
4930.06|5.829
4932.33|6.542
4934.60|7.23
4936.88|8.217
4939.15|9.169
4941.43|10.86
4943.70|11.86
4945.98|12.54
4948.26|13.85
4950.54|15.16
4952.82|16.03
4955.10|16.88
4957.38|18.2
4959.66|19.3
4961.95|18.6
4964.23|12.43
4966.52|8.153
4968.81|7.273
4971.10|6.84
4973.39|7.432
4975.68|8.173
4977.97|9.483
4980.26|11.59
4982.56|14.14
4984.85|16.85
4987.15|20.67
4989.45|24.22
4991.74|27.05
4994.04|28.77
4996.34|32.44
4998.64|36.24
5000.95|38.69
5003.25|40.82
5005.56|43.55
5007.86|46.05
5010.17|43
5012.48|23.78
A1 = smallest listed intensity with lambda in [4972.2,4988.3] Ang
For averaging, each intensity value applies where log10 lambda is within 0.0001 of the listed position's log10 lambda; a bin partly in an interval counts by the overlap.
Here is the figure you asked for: 7.432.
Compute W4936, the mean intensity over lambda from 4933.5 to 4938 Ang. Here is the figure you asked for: 7.71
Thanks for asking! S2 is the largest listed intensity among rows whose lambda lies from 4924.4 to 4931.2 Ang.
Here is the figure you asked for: 5.829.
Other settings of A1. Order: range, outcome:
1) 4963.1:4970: 7.273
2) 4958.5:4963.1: 18.6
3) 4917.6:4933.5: 4.212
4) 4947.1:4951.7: 13.85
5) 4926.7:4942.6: 5.207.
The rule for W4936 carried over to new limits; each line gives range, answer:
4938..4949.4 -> 11.7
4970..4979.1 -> 7.99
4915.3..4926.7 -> 4.54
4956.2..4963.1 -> 18.7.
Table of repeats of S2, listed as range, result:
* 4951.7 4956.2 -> 16.88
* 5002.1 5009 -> 46.05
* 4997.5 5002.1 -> 38.69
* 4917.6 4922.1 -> 4.507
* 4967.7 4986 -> 16.85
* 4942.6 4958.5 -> 18.2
